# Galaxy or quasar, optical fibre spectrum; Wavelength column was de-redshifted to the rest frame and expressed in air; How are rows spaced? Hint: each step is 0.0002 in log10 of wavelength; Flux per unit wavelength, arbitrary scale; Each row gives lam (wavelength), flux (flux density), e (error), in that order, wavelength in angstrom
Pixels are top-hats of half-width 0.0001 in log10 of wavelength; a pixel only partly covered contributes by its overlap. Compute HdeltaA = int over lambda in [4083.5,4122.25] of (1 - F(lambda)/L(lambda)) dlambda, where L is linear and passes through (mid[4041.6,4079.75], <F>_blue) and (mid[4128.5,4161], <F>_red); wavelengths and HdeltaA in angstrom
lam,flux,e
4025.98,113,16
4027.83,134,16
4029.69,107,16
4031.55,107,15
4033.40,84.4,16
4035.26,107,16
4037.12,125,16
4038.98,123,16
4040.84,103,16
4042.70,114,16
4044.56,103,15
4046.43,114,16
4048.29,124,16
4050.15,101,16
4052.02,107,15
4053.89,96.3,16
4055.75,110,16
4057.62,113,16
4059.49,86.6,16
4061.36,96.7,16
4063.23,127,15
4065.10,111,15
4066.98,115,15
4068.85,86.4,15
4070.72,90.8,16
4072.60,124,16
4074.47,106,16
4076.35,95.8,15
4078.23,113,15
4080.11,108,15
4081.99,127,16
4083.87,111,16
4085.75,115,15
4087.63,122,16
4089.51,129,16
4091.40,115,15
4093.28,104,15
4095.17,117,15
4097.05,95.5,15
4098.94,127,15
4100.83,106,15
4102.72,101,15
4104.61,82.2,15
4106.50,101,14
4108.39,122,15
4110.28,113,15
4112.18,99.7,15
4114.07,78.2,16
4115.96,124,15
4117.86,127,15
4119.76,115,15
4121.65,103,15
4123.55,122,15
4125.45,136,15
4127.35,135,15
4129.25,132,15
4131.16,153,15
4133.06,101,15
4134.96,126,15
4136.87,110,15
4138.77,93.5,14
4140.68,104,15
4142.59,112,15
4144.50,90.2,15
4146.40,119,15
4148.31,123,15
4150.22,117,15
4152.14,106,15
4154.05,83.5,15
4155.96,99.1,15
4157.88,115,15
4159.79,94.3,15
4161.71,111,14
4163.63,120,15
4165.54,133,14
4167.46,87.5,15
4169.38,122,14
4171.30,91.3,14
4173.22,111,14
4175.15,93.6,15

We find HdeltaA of -0.50 angstrom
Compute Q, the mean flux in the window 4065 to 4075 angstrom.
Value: 105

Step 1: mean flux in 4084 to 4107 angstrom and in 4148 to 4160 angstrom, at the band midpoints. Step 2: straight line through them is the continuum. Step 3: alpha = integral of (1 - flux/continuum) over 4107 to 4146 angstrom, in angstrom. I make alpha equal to -2.7 angstrom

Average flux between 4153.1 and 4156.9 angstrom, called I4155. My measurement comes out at 91.4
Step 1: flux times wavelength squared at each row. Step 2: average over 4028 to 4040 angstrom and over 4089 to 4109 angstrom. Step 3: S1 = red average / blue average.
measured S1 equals 1.01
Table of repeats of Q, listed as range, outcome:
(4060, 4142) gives 112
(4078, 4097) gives 115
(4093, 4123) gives 108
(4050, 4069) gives 105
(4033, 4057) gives 109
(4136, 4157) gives 105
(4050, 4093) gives 109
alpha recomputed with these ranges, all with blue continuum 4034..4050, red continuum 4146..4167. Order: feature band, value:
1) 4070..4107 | 0.7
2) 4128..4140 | -0.9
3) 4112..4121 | 0.1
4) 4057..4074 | 1.0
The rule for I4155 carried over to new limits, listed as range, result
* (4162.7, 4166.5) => 127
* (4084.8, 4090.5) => 122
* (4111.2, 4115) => 89.1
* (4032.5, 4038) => 105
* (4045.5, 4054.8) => 108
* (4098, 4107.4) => 103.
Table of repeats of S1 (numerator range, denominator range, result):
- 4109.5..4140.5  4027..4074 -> 1.12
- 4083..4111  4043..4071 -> 1.07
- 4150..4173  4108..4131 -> 0.92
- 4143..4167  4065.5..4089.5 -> 1.03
